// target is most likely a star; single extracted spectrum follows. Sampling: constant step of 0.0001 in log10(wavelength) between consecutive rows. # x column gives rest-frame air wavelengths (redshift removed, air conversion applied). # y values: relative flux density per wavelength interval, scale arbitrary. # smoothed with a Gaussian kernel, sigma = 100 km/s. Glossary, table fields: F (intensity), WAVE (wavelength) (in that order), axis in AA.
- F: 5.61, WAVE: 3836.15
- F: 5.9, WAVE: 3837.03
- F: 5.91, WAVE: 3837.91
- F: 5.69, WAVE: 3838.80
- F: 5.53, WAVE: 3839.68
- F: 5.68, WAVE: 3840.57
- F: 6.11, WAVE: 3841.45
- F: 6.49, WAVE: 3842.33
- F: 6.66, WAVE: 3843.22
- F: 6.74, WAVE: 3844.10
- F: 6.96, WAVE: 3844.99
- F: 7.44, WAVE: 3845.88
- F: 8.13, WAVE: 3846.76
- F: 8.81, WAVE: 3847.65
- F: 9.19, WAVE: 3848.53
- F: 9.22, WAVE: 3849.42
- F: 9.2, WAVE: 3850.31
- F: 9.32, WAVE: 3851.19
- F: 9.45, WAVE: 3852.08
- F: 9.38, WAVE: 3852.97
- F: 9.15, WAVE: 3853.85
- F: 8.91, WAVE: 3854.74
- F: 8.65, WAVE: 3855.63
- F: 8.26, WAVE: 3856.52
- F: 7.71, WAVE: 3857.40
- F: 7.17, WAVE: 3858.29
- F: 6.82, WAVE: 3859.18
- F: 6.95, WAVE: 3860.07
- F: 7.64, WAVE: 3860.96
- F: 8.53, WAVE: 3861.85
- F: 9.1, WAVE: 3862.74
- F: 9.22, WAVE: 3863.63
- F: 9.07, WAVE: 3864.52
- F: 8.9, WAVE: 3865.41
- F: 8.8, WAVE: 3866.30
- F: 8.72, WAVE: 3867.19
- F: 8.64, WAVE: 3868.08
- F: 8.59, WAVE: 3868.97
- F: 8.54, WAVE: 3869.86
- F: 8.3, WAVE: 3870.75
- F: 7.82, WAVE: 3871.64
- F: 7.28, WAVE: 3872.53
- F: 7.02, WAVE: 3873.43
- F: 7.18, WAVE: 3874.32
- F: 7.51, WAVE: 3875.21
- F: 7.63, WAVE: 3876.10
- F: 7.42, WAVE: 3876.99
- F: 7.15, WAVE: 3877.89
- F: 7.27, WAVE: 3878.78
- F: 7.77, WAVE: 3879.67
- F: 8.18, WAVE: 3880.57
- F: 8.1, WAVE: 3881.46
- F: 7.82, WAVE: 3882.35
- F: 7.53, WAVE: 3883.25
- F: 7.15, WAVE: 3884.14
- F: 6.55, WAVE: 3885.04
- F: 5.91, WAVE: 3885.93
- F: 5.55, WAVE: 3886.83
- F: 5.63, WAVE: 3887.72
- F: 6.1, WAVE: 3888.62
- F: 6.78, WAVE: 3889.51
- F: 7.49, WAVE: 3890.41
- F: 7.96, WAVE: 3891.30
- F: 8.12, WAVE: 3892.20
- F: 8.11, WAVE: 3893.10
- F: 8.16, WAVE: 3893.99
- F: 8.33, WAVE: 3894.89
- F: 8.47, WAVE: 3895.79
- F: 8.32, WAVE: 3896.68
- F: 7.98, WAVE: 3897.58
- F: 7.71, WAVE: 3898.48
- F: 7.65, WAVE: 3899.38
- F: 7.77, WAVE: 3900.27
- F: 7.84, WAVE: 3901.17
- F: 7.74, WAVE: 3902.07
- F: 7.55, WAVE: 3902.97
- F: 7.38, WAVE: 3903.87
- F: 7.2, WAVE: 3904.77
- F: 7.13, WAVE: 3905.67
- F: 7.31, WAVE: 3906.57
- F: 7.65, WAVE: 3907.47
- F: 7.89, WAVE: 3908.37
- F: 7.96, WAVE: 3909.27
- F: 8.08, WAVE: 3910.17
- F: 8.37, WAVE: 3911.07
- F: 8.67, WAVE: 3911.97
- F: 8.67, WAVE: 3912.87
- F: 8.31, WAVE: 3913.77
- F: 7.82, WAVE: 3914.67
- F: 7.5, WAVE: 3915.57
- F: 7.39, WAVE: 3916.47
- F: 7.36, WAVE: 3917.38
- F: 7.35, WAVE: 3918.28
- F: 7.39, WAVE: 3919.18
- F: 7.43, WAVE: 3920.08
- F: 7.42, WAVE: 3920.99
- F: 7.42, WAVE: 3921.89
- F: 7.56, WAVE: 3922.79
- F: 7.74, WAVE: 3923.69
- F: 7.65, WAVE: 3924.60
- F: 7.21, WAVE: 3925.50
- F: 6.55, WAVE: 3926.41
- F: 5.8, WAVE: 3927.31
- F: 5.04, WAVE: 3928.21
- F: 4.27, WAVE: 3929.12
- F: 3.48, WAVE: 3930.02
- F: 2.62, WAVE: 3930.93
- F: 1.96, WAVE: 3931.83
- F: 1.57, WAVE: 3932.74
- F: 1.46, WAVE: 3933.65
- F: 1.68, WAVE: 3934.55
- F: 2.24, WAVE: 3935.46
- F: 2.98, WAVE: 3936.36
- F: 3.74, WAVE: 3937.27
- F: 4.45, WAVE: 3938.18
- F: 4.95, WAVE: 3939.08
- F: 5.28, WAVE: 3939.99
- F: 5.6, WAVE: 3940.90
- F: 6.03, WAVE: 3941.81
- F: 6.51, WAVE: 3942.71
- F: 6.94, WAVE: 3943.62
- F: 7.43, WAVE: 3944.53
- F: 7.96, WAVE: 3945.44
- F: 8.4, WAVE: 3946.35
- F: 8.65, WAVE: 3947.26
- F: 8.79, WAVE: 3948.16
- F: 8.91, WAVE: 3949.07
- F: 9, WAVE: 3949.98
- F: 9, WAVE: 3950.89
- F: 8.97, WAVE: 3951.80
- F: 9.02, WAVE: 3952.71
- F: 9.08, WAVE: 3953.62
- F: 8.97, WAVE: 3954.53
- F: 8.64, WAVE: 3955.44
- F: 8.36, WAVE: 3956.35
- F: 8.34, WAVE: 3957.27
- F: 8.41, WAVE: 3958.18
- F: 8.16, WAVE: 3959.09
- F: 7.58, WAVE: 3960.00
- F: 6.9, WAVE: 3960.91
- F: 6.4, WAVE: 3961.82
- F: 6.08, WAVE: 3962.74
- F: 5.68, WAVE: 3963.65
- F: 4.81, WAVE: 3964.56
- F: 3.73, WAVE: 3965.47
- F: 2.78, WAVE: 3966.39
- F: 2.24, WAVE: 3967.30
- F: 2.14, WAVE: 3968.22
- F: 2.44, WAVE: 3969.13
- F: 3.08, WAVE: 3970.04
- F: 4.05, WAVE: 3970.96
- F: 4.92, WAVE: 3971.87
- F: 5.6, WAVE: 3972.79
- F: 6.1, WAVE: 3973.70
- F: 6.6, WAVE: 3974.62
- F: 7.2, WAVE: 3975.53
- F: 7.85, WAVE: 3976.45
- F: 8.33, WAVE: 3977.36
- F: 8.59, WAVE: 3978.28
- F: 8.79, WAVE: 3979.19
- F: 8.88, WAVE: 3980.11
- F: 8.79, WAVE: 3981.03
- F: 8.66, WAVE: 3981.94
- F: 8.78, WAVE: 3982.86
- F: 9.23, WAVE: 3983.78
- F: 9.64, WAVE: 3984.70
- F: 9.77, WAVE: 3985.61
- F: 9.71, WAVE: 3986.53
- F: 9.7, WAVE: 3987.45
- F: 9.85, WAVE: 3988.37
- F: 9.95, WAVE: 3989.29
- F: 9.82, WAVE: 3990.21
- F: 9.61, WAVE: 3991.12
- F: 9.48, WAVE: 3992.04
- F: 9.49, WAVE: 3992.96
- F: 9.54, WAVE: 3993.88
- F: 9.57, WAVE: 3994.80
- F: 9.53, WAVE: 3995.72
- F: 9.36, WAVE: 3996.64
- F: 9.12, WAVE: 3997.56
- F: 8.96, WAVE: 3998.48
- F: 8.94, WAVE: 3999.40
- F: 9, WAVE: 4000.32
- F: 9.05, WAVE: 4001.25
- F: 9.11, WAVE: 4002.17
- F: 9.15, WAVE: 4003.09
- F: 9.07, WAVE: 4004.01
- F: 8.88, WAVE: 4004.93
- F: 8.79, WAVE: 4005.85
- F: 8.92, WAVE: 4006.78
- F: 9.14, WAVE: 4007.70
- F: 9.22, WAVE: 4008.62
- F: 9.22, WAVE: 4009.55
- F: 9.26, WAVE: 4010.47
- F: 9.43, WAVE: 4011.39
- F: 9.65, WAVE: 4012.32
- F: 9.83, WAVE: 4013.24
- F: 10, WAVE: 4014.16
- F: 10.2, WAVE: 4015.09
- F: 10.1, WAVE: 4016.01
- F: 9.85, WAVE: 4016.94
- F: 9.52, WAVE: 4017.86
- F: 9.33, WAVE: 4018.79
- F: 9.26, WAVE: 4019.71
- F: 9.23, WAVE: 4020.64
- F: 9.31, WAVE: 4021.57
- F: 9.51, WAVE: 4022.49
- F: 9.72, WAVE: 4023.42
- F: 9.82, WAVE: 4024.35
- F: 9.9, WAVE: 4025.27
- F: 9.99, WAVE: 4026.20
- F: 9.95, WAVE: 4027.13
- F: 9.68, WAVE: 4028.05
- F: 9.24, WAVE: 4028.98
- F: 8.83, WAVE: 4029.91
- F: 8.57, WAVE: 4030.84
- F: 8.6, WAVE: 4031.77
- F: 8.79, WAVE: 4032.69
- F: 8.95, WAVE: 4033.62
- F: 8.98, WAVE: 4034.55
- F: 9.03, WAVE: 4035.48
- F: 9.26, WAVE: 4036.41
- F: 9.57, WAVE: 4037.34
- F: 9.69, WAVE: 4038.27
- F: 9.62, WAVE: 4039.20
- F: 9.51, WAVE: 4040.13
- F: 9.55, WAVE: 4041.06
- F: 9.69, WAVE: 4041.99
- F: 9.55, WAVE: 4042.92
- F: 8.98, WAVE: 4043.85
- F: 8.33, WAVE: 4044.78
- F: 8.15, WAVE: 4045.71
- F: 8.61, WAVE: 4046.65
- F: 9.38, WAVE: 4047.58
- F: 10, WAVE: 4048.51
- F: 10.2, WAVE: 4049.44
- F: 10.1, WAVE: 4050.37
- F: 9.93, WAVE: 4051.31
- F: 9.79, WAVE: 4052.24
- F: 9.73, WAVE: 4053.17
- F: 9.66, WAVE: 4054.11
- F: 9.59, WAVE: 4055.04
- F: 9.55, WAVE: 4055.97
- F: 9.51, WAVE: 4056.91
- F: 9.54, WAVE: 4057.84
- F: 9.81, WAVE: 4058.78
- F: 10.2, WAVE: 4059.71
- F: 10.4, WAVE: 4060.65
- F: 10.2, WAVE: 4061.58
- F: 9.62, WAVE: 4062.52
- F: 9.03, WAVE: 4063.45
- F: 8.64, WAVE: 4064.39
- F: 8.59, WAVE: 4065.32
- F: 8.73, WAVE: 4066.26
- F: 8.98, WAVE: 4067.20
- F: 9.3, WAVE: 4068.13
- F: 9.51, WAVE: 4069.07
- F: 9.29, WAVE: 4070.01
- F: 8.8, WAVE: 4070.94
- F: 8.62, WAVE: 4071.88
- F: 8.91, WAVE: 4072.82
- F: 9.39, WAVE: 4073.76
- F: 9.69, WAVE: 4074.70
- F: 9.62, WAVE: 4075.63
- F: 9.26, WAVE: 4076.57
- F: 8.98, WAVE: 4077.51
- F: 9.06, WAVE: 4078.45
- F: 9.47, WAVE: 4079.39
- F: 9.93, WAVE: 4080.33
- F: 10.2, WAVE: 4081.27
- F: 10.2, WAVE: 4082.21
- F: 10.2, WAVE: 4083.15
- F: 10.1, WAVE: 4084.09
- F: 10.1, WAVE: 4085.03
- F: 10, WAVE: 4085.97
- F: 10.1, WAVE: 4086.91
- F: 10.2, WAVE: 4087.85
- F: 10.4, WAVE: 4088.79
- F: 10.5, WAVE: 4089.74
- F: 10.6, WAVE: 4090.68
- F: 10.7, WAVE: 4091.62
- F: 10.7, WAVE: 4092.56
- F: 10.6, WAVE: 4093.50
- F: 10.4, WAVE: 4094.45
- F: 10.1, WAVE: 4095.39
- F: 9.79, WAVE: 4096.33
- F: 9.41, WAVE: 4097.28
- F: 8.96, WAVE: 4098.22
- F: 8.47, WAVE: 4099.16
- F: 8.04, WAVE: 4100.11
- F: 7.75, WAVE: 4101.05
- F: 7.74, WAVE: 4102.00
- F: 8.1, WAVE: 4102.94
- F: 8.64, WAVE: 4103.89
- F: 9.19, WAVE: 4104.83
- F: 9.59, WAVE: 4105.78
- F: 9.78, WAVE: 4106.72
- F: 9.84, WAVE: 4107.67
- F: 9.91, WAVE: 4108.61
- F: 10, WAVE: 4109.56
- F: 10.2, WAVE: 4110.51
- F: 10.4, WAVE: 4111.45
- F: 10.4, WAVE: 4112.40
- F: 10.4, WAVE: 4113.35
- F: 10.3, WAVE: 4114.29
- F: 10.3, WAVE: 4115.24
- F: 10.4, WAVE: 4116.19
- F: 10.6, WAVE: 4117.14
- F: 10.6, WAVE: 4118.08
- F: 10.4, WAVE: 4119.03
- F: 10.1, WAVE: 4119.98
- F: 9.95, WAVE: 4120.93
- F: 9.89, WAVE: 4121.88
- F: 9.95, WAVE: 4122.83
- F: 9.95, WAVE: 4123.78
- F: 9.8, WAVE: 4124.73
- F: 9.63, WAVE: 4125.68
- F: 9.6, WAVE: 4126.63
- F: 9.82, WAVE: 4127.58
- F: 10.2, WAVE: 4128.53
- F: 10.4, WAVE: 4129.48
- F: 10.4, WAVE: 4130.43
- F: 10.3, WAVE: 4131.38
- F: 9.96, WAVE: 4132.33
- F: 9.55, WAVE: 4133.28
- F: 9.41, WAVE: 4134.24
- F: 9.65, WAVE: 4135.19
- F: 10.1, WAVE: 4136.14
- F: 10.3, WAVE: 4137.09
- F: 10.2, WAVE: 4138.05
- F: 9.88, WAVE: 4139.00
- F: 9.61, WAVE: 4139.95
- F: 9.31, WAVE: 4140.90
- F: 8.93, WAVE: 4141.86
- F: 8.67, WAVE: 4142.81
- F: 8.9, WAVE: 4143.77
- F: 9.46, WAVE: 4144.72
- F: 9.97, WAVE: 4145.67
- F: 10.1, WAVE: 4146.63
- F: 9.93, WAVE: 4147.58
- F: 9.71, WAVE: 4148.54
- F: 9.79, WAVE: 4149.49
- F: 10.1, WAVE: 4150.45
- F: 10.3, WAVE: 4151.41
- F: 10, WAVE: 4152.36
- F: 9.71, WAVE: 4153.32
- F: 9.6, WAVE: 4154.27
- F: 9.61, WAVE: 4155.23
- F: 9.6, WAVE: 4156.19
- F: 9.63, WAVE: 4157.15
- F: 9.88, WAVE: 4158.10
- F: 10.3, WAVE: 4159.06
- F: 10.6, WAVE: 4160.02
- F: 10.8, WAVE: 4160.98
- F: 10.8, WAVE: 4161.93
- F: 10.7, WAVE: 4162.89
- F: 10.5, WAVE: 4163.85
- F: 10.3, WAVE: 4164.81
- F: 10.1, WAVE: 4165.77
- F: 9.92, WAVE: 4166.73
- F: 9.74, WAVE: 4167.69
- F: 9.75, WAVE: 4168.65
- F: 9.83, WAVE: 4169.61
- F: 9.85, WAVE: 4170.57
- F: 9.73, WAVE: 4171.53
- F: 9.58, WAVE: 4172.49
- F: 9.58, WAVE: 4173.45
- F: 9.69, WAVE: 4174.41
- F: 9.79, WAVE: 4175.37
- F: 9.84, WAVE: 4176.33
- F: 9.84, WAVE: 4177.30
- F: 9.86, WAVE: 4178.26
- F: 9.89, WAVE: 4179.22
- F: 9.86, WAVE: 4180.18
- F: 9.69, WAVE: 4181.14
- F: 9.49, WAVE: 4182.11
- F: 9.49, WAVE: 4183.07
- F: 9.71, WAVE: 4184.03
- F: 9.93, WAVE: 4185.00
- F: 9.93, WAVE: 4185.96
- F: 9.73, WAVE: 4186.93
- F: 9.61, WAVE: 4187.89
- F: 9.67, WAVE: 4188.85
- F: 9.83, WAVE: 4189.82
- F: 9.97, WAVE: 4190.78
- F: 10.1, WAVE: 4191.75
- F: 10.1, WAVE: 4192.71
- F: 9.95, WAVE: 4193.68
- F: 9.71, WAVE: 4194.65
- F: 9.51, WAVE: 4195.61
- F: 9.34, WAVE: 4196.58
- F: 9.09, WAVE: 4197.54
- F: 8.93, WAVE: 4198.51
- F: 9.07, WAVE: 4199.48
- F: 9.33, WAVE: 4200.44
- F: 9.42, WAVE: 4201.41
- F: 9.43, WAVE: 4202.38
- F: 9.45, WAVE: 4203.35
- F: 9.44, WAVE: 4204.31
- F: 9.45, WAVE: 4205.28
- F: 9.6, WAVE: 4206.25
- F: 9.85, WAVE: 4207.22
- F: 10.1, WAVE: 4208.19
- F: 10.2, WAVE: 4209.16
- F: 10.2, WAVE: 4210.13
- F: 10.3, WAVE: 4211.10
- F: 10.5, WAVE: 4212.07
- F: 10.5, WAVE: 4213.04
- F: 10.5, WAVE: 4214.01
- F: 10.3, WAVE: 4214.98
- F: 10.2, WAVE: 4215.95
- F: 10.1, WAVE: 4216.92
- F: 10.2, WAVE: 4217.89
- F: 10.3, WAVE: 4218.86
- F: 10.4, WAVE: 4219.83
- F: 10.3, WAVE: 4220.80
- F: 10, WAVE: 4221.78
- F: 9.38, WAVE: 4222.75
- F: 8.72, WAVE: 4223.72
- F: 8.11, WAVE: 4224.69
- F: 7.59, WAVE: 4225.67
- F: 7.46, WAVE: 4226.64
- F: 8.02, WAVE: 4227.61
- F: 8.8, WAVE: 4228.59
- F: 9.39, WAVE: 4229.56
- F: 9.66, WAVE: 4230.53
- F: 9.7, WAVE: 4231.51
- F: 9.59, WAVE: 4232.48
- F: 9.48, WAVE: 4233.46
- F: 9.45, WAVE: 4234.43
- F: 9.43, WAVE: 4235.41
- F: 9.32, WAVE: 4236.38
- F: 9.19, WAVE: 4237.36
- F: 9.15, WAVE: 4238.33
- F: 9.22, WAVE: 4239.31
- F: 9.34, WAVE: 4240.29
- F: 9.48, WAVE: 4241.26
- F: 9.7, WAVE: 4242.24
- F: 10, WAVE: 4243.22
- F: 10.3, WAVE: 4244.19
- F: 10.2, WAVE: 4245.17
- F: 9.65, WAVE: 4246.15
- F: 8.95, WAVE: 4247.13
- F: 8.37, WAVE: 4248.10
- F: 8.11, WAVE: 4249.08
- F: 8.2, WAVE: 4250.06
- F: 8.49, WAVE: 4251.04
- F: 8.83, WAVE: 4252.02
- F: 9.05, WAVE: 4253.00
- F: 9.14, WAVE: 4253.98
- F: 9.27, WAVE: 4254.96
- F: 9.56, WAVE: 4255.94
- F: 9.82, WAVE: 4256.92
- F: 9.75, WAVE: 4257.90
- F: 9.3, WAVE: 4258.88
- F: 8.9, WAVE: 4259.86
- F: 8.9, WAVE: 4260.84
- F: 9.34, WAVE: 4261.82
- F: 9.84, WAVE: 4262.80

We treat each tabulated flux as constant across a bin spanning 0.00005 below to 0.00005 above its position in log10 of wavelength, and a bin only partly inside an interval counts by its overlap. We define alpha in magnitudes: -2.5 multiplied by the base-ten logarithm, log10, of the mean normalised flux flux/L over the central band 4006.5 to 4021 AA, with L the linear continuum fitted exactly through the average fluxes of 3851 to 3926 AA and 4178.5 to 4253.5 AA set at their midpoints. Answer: -0.13 mag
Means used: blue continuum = 7.8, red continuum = 9.52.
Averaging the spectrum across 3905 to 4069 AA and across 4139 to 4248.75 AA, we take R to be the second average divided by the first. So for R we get 1.20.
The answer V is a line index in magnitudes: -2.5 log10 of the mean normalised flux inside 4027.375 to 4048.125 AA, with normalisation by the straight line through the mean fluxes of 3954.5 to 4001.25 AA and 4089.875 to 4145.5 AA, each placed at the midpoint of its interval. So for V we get -0.07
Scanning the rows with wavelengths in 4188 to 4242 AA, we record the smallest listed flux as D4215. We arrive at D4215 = 7.46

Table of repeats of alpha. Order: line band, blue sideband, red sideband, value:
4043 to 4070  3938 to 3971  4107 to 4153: -0.11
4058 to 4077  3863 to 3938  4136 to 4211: -0.08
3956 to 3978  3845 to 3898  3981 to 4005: 0.49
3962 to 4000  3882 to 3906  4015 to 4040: 0.17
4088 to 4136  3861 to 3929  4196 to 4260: -0.12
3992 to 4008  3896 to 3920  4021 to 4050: -0.03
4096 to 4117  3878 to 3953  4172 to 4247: -0.09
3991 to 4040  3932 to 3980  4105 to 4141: -0.23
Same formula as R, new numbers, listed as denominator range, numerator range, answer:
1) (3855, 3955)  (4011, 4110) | 1.32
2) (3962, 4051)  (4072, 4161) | 1.14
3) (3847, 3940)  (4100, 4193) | 1.36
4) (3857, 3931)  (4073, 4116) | 1.30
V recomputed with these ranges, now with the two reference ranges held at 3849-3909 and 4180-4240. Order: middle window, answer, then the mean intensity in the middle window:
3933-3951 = 0.36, 5.9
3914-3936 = 0.40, 5.59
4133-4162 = -0.06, 9.81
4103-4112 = -0.07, 9.66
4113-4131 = -0.11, 10.1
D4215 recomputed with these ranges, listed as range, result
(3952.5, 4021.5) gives 2.14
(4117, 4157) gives 8.67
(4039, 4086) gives 8.15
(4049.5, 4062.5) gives 9.51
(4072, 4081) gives 8.91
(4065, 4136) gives 7.74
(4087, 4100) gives 8.47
